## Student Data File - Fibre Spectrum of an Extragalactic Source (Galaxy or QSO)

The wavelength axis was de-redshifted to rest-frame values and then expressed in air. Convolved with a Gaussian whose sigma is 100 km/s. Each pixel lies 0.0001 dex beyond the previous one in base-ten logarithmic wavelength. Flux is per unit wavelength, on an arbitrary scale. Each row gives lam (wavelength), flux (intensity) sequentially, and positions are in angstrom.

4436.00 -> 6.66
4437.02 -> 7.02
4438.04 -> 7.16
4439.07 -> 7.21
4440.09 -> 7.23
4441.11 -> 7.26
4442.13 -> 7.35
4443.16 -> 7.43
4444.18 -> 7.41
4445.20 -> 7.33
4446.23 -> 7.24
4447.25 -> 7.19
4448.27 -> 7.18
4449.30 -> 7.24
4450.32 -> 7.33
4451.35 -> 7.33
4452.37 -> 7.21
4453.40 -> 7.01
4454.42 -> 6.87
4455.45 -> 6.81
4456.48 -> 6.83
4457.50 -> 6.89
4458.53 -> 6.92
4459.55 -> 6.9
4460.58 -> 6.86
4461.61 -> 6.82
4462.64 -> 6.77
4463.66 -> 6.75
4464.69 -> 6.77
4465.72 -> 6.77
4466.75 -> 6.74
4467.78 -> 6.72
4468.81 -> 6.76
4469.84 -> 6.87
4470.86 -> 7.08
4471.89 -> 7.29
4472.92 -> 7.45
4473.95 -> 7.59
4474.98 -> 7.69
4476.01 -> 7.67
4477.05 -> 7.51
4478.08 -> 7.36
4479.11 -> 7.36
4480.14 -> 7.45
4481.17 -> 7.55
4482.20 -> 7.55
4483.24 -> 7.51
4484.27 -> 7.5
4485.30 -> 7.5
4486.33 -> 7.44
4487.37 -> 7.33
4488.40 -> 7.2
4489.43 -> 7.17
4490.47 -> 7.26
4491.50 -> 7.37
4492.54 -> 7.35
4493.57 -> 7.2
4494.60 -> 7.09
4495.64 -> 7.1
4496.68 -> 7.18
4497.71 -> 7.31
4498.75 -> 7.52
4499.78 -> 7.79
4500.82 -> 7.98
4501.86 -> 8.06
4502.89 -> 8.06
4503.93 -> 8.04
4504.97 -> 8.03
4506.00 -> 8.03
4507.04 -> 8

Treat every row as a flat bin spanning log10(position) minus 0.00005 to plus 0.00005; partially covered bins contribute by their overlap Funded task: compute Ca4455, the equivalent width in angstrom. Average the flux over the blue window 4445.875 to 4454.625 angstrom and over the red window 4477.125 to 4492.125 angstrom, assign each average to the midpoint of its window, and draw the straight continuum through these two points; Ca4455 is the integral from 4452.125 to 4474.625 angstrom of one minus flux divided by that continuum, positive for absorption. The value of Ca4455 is 1.0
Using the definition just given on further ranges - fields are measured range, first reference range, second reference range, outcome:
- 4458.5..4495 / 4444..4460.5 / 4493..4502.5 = 0.51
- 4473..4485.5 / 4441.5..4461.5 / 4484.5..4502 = -0.38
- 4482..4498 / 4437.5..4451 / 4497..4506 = 0.87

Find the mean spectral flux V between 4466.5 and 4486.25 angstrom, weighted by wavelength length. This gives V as 7.34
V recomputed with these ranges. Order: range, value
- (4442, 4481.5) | 7.13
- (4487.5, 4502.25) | 7.39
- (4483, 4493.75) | 7.35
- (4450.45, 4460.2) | 6.99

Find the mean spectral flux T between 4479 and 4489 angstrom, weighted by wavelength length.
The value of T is 7.44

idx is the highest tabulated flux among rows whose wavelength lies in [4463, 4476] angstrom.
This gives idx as 7.69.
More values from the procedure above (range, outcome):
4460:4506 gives 8.06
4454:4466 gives 6.92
